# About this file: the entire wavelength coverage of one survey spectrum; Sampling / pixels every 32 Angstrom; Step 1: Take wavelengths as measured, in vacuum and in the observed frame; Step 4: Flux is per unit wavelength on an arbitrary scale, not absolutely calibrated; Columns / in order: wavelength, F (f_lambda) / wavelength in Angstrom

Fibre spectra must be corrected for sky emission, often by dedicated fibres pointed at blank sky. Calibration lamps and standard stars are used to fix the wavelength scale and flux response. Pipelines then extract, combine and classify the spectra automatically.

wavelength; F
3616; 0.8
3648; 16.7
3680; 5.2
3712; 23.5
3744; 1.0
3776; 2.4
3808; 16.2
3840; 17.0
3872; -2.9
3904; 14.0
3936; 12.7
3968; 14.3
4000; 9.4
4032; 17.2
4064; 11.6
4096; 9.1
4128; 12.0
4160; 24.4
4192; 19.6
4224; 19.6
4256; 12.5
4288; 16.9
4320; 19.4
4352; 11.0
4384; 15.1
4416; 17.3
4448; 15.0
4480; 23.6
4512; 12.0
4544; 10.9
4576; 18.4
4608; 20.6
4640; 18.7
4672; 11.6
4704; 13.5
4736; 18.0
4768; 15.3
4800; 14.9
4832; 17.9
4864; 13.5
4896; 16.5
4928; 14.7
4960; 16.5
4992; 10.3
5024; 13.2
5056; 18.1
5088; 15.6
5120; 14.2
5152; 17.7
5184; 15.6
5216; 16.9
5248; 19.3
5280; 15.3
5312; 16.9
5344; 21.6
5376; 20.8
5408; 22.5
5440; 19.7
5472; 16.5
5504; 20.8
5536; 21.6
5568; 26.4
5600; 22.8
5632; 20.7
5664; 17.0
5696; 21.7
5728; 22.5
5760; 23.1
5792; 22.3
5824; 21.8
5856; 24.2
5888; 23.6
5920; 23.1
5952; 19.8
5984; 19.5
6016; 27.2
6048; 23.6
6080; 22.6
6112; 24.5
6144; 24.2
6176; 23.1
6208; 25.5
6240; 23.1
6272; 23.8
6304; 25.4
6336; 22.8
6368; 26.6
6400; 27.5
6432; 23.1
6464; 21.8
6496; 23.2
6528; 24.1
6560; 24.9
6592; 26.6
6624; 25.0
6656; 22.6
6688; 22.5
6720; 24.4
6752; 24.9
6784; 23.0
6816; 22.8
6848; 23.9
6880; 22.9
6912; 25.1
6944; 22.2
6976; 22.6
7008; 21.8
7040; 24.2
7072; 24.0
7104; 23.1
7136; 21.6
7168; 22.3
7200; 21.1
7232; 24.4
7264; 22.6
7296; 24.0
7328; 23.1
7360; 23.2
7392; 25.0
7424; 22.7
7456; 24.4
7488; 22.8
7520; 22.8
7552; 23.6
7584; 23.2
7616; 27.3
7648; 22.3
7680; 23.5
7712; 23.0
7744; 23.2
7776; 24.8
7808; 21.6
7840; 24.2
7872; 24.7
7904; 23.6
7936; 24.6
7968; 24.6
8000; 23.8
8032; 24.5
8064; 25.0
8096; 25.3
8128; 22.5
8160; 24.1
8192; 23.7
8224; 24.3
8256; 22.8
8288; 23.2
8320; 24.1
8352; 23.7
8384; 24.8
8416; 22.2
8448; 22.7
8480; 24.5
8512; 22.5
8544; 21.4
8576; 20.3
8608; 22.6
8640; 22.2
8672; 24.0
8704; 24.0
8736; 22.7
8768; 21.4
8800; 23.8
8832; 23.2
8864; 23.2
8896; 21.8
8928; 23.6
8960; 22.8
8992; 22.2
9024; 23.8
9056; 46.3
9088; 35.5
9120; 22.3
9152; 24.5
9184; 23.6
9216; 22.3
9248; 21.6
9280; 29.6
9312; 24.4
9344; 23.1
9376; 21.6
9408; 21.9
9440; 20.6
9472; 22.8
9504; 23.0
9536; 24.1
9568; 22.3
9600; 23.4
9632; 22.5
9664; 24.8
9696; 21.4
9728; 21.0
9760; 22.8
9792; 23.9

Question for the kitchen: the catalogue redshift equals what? 0.380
